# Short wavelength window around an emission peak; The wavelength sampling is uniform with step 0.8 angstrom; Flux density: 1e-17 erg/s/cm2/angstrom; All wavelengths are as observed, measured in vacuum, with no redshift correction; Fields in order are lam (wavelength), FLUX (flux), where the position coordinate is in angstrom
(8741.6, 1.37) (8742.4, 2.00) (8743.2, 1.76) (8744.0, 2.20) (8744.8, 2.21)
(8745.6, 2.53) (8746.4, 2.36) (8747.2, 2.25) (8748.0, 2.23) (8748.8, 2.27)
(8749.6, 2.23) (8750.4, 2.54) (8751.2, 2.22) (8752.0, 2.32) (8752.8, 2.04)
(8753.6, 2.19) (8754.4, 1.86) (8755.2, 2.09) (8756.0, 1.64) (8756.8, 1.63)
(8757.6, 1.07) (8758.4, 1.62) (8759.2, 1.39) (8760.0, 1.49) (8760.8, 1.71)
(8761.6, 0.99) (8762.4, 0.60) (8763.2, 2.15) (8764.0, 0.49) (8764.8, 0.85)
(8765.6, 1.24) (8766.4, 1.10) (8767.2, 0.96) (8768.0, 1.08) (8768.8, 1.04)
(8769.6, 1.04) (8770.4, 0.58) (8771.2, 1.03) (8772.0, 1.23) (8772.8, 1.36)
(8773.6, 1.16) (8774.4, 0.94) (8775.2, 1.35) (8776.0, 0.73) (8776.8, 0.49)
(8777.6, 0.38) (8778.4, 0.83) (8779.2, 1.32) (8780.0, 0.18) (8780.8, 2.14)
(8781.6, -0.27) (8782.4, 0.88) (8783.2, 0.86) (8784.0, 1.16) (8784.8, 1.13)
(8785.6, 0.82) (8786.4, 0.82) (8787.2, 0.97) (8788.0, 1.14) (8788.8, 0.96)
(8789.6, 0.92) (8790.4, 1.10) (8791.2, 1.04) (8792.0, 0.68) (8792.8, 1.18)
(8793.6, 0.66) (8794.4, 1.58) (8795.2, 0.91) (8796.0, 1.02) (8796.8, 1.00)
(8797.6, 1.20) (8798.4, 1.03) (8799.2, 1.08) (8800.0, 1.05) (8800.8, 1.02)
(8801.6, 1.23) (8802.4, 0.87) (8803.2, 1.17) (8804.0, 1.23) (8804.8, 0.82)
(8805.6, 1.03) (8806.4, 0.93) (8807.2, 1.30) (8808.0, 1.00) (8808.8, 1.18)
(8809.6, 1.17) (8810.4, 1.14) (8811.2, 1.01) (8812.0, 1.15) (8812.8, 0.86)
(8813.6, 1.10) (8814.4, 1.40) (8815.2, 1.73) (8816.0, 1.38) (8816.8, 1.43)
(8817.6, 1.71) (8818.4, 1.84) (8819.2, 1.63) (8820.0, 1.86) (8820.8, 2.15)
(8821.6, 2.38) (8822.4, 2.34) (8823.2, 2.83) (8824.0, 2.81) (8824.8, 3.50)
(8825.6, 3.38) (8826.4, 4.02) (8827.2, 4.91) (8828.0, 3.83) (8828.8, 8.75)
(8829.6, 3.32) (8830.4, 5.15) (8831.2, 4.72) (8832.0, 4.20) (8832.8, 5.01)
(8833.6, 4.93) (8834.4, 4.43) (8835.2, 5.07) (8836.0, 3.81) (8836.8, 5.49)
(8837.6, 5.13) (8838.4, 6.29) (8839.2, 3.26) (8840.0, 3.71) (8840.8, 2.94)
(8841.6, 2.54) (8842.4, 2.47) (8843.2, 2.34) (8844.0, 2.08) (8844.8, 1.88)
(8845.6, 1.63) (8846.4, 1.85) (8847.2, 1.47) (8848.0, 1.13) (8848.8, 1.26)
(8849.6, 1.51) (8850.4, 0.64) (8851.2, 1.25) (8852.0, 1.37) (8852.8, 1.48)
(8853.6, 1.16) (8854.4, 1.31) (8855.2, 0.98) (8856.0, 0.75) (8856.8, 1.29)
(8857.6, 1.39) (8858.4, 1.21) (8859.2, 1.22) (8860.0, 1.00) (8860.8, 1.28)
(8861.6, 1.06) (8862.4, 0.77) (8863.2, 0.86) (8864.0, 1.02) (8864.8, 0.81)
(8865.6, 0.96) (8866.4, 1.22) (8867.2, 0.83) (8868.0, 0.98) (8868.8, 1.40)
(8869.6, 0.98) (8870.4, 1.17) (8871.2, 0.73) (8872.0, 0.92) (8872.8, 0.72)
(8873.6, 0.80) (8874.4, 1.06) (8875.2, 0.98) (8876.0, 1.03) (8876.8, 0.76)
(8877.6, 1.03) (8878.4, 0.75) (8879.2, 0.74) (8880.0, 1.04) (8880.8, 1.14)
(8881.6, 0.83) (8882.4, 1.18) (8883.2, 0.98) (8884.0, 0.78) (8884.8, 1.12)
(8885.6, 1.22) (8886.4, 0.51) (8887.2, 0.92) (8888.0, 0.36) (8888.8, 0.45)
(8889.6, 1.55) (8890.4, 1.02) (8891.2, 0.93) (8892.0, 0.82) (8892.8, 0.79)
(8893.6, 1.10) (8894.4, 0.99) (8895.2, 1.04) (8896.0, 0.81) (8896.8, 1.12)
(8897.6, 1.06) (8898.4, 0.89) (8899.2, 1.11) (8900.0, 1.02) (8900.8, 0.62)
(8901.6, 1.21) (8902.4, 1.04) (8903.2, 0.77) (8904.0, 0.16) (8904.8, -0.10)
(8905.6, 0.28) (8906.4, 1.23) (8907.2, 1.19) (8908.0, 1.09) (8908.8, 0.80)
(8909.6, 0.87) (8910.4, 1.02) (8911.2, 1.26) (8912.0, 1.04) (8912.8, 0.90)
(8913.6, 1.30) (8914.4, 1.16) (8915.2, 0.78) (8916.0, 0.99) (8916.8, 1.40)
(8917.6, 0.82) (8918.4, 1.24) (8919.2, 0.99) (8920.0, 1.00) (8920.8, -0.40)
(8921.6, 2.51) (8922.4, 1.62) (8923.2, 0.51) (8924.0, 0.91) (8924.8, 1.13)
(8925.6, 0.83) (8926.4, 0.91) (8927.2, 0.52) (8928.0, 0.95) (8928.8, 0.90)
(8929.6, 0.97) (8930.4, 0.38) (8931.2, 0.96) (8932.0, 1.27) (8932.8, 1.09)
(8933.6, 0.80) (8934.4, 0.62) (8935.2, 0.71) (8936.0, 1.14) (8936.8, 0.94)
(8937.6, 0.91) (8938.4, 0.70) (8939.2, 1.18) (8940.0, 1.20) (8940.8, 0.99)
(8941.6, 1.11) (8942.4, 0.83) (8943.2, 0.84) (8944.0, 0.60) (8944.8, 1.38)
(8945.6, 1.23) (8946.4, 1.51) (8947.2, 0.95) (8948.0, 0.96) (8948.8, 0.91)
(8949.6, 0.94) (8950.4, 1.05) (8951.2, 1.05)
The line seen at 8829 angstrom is [O III] 5007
